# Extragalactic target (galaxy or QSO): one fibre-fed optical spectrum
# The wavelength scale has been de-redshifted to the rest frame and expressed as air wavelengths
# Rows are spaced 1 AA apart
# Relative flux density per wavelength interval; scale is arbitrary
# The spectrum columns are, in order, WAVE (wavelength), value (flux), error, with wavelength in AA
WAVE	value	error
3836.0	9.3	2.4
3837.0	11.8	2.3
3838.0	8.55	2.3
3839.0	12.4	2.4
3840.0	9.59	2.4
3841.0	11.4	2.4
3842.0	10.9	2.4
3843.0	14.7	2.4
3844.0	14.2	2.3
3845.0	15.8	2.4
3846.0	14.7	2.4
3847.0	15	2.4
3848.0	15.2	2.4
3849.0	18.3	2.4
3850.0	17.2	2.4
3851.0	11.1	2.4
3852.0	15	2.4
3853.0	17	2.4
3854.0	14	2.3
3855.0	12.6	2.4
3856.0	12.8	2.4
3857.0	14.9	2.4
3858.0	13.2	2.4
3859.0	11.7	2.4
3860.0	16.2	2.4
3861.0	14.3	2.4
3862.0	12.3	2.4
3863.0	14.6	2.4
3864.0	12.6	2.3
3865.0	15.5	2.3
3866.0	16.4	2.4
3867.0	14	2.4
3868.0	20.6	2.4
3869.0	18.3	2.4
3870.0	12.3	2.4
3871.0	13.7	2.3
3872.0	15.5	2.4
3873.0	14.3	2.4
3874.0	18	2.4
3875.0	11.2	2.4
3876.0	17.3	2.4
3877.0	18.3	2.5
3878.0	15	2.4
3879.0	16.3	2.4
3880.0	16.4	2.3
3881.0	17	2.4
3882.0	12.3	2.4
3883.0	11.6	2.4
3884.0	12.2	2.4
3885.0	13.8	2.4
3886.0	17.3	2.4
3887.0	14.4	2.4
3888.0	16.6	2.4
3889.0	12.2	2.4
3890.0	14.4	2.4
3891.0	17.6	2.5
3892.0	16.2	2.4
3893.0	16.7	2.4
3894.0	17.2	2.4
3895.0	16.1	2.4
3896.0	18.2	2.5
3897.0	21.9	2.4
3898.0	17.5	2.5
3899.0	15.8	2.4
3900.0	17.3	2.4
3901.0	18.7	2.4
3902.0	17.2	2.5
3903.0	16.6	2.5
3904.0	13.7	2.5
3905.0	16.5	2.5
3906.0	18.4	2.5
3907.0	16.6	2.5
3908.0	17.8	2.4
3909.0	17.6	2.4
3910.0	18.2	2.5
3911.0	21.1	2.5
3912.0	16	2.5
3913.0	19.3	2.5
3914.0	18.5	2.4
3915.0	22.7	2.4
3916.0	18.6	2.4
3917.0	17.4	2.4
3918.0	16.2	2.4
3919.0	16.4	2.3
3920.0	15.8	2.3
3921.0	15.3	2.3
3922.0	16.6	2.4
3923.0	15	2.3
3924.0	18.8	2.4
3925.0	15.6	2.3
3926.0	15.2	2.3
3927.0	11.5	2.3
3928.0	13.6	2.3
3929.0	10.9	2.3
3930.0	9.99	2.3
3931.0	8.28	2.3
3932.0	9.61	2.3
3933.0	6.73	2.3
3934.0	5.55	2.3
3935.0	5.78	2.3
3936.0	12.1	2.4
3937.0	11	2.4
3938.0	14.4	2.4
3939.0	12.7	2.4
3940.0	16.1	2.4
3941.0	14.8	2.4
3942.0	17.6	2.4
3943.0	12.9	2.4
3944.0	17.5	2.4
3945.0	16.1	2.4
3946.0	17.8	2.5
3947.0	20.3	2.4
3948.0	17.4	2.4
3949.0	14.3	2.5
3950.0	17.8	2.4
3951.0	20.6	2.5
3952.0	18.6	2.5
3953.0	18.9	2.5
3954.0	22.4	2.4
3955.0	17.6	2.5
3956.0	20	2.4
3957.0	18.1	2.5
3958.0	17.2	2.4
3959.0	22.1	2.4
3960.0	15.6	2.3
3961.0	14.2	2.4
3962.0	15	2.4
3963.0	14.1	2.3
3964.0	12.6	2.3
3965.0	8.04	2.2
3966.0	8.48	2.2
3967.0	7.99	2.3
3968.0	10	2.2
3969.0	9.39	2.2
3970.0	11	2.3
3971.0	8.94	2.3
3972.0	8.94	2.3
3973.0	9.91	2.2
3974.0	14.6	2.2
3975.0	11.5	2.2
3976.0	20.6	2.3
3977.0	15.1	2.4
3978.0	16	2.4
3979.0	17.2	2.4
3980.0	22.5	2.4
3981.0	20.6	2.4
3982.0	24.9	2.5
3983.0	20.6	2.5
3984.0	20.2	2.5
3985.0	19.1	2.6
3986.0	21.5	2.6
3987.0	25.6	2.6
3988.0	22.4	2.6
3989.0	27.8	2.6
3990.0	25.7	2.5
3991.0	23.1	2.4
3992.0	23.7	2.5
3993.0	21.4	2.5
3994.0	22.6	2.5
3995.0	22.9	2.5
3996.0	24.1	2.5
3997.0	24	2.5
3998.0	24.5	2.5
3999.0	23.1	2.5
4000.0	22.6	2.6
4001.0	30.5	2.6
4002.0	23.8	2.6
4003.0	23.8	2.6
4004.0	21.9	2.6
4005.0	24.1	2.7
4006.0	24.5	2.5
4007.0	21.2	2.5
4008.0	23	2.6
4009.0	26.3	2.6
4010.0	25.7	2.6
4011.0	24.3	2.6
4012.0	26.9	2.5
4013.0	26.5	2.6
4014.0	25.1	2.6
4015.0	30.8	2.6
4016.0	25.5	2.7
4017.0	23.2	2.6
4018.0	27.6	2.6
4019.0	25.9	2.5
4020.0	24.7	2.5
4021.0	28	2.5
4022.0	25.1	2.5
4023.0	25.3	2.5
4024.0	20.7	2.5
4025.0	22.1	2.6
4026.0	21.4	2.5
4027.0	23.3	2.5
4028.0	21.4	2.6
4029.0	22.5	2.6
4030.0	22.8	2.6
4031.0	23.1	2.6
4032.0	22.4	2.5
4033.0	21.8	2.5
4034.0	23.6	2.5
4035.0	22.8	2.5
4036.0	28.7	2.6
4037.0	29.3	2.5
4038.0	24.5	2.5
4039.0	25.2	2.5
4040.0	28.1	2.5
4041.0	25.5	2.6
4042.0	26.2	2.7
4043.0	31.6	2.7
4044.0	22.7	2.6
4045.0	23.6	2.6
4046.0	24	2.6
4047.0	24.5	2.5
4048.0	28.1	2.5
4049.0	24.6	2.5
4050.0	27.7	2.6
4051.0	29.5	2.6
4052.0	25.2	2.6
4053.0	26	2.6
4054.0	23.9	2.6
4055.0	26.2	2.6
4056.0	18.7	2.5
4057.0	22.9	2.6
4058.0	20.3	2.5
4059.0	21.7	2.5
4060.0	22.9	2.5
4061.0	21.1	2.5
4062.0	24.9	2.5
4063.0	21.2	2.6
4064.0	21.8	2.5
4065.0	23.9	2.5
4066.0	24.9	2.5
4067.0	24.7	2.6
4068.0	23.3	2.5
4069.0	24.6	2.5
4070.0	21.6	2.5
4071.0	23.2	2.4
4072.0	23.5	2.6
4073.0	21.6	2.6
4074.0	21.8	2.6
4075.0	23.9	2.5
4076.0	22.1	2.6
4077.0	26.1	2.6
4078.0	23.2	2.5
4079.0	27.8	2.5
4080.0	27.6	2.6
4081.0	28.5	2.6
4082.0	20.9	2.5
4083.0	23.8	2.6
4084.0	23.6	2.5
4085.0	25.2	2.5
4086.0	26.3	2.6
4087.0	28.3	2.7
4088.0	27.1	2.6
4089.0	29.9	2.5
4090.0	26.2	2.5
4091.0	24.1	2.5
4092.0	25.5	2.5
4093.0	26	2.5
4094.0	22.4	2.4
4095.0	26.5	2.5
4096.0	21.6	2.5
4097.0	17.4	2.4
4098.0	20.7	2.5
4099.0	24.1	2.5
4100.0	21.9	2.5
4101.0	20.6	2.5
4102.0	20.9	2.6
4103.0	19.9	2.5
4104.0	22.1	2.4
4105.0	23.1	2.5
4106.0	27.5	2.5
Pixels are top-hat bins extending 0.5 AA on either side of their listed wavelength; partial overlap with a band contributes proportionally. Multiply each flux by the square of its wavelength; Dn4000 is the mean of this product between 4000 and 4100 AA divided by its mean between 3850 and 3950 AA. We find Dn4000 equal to 1.73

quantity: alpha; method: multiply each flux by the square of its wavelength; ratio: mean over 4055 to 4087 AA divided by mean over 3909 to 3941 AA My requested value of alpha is 1.8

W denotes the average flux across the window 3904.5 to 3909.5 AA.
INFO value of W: 17.4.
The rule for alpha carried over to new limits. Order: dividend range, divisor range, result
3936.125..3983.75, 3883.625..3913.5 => 0.96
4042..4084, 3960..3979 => 2.07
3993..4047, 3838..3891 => 1.83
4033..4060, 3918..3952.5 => 1.86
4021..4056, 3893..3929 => 1.55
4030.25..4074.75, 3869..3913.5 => 1.62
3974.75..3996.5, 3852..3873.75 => 1.56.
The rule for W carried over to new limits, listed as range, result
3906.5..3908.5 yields 17.2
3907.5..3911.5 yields 18.7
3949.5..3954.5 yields 19.7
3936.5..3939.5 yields 12.7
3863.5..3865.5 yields 14.1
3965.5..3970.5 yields 9.37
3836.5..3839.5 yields 10.9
